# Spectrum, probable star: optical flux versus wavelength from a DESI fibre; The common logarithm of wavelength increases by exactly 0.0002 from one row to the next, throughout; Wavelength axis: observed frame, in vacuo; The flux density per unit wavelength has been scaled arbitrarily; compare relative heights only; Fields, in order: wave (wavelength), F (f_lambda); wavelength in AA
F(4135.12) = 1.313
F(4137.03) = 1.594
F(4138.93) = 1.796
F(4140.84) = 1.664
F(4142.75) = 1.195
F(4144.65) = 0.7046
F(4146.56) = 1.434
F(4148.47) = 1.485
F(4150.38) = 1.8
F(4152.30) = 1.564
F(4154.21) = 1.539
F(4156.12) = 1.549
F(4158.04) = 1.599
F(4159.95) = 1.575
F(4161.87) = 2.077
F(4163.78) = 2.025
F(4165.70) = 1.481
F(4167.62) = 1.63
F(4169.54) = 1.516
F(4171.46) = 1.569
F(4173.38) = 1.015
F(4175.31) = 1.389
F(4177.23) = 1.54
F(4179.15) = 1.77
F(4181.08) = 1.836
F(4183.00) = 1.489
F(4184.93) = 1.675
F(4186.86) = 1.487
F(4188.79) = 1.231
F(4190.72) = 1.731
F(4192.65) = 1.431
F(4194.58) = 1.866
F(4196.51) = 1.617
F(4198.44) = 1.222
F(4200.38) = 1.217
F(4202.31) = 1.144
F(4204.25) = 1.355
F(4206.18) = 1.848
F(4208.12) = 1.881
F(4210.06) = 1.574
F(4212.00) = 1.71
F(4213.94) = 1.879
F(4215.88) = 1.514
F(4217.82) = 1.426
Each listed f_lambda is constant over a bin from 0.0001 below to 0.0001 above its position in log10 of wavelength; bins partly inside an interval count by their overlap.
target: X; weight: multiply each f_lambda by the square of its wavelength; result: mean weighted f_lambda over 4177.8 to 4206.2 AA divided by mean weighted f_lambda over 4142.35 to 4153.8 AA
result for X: 1.1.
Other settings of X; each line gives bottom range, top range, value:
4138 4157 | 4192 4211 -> 1.06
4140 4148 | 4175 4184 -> 1.31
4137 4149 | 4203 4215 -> 1.25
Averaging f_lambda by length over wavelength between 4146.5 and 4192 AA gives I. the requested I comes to 1.59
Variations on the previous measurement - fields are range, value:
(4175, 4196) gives 1.59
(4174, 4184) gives 1.58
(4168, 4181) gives 1.5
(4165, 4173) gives 1.51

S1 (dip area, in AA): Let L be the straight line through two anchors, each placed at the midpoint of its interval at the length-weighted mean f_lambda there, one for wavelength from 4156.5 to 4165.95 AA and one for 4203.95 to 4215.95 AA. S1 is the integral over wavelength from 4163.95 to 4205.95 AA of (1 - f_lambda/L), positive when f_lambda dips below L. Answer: 5.65 AA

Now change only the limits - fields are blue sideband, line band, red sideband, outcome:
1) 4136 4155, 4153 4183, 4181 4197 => -1.43 AA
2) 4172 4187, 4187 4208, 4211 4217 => 1.70 AA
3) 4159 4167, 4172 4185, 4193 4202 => 0.86 AA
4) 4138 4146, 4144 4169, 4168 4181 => -2.98 AA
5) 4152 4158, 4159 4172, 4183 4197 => -1.17 AA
